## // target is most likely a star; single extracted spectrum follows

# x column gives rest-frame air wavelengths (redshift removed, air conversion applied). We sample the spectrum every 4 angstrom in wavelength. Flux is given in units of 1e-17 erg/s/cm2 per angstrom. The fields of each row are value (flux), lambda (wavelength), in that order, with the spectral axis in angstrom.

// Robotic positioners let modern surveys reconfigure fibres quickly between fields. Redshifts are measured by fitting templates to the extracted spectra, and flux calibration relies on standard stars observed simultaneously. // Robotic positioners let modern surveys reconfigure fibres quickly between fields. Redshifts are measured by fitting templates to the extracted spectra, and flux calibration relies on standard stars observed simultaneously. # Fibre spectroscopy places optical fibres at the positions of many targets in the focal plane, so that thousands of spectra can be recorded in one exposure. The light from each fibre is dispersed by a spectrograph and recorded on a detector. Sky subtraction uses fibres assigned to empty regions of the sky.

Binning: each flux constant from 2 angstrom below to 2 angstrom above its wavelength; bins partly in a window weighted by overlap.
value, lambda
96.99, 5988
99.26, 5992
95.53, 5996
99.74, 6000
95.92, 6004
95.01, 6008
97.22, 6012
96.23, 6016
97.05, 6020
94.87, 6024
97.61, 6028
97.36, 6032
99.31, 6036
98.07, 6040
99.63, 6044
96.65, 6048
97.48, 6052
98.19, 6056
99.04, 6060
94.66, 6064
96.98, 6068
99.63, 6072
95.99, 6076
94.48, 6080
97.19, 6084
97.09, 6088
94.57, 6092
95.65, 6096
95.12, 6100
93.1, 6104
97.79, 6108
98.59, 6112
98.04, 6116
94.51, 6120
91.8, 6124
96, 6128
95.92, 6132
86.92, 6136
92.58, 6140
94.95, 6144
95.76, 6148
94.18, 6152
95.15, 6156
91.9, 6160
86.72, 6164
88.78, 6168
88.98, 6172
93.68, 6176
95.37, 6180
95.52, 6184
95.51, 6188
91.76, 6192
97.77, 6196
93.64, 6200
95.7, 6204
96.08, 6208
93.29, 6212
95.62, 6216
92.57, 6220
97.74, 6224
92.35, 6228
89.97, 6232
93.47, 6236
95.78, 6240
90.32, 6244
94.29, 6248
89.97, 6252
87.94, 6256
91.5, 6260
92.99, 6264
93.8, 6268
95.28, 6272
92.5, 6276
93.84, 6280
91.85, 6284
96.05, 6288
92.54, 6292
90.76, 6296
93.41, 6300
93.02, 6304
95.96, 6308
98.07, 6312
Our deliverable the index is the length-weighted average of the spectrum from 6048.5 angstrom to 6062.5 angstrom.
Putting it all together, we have 97.9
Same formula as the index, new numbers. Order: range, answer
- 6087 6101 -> 95.5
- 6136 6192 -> 92.7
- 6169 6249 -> 93.9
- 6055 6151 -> 95.6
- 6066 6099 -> 96.4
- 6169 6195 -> 93.5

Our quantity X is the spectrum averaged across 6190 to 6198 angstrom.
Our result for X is 94.8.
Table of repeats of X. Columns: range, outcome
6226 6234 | 91.2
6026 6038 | 98.1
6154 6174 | 90.3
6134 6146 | 91.5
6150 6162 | 93.7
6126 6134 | 96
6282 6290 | 93.9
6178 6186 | 95.4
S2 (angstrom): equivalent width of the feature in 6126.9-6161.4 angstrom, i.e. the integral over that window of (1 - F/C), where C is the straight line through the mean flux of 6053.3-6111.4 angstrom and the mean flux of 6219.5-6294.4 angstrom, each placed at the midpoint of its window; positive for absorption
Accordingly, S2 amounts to 0.5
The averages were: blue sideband 96.5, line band 93.7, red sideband 92.9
